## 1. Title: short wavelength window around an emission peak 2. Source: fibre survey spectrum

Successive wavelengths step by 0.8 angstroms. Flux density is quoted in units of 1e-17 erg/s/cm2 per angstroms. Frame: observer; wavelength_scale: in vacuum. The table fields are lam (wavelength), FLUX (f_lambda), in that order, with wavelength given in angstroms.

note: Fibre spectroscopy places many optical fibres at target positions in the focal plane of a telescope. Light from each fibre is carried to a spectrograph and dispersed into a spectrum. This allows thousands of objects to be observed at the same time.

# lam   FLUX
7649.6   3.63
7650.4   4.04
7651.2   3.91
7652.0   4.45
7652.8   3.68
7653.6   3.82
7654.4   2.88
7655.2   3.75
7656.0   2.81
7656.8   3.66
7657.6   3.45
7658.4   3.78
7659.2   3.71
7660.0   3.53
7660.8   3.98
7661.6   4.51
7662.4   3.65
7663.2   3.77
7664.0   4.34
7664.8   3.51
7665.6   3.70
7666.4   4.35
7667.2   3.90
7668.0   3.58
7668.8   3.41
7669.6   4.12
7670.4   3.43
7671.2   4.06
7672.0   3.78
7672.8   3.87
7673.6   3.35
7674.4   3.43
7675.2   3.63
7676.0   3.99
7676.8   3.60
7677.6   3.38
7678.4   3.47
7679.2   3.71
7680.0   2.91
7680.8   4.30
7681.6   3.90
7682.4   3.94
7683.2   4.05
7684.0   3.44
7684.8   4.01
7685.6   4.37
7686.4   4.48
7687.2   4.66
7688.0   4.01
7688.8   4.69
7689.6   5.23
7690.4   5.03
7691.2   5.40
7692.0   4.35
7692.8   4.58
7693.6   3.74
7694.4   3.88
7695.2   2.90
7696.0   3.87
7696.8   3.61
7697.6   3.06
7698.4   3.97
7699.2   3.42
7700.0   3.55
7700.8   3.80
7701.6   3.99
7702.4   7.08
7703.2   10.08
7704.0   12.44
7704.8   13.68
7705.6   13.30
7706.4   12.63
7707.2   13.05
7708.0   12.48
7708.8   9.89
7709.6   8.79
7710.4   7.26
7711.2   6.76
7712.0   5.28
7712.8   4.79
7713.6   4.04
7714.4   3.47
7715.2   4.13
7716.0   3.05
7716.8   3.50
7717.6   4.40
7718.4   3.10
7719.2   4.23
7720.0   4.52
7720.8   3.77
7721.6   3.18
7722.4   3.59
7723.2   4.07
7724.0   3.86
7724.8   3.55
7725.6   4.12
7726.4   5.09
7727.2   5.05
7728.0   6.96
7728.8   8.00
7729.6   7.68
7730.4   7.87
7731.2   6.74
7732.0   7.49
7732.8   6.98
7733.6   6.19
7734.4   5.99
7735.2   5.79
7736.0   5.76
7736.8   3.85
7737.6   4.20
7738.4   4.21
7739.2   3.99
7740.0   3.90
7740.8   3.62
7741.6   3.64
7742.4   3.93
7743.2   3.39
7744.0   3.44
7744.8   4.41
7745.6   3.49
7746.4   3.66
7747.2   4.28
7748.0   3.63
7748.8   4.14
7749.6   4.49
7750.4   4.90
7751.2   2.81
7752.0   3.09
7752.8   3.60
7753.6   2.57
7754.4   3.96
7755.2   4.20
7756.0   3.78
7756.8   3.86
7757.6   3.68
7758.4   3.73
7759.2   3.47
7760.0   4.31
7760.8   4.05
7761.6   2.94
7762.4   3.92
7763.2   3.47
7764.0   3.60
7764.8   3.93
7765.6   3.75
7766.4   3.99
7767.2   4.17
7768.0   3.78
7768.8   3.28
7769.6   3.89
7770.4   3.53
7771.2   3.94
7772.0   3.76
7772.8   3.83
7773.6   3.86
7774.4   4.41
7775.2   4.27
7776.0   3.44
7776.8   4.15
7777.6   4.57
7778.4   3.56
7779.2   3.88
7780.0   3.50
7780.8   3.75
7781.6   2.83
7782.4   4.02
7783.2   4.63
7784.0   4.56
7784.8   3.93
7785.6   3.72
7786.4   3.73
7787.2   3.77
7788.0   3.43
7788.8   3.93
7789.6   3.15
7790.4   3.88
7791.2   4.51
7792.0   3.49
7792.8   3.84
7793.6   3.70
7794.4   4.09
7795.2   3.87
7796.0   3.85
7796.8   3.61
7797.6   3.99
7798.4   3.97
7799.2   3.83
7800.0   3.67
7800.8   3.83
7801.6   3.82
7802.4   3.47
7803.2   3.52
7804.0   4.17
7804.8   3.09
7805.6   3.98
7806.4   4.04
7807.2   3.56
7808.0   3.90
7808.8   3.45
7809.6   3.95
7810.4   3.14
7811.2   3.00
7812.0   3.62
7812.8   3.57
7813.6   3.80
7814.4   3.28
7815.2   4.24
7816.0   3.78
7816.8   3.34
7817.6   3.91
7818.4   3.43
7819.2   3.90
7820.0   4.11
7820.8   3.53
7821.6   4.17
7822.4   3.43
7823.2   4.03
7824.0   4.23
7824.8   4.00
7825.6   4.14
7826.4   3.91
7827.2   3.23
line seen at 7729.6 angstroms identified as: [N II]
